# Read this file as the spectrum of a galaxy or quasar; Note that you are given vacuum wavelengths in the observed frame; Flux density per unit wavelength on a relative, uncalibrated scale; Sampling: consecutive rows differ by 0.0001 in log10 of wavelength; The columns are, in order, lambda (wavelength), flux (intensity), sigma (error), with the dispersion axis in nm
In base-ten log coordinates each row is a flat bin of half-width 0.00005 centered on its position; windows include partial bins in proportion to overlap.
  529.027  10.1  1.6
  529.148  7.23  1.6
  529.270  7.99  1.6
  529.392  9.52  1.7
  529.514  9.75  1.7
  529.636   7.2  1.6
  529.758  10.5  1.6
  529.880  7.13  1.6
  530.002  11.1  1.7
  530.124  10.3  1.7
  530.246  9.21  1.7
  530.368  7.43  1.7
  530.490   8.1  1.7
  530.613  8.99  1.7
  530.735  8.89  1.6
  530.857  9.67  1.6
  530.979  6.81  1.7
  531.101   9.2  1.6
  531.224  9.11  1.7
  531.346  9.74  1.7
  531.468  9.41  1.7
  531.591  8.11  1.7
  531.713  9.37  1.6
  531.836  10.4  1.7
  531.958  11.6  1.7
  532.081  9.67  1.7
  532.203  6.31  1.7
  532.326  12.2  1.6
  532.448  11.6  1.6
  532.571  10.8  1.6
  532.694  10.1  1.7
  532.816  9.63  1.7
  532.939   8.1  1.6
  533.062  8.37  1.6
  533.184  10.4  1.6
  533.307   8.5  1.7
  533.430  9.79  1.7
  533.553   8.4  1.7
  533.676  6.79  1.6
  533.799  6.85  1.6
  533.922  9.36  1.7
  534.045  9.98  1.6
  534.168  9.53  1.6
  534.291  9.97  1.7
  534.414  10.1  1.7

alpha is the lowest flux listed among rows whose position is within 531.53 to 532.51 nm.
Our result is 6.31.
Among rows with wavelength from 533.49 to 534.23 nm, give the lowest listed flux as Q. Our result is 6.79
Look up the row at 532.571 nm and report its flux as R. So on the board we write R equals 10.8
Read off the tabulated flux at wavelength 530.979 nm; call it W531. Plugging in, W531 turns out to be 6.81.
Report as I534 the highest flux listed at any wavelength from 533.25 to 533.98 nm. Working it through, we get 9.79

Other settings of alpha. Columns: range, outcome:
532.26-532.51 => 11.6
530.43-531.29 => 6.81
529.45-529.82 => 7.2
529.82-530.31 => 7.13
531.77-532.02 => 10.4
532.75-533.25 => 8.1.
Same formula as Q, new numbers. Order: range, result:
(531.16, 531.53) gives 9.11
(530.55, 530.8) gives 8.89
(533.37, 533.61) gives 8.4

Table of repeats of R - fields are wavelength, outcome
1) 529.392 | 9.52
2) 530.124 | 10.3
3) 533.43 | 9.79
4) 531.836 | 10.4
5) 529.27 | 7.99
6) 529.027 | 10.1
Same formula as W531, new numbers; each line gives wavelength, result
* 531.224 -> 9.11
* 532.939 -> 8.1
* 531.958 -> 11.6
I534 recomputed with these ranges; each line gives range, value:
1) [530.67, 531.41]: 9.74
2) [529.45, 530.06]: 11.1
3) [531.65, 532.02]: 11.6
